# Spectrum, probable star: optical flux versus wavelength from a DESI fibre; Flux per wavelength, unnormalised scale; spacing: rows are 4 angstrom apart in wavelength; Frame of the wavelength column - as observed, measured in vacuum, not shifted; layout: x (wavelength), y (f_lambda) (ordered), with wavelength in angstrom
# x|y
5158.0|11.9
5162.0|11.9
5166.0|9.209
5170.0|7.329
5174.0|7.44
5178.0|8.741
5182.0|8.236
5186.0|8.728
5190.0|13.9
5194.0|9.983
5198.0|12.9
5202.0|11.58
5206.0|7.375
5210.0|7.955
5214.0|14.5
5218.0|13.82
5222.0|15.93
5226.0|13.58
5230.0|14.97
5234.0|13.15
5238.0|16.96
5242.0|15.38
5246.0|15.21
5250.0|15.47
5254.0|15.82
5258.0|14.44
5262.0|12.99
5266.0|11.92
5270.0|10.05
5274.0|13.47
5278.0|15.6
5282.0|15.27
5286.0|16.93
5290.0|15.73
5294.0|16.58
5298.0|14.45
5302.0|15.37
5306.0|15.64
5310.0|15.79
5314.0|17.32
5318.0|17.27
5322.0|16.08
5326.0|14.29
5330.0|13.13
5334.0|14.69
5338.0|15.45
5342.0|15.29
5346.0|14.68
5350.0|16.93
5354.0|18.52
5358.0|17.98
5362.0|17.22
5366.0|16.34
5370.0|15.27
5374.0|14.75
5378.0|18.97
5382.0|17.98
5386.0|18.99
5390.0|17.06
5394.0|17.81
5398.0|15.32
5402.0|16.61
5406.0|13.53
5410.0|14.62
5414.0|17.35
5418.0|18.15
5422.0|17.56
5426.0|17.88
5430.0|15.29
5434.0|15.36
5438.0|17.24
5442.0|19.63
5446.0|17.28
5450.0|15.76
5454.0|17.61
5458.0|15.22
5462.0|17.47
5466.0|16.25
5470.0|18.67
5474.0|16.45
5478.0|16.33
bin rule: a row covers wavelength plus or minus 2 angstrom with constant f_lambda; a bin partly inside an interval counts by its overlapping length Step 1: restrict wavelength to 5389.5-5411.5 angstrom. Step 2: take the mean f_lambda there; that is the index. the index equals 15.8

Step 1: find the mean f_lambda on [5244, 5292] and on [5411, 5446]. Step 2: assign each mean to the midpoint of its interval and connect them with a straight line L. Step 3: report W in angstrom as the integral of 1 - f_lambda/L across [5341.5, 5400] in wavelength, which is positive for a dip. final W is -2.5 angstrom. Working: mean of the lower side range 14.4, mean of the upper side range 17.2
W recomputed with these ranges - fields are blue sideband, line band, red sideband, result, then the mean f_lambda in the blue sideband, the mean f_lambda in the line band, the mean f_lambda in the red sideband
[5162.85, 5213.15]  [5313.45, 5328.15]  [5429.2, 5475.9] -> -3.2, 9.62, 16.1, 16.9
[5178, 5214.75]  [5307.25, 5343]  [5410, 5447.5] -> -3.5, 10.3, 15.5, 17.2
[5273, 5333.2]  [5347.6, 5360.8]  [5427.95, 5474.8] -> -1.4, 15.5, 17.7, 16.9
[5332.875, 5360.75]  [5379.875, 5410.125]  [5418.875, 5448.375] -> 0.3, 16.3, 16.6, 17.2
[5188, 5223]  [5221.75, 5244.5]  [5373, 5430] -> -4.2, 11.9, 14.9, 16.9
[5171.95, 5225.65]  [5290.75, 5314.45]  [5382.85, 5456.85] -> -3.5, 10.9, 15.8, 16.8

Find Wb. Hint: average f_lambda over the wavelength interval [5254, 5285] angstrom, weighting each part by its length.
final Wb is 13.7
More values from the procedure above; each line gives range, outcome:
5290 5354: 15.6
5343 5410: 16.7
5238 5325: 15.1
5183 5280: 13.1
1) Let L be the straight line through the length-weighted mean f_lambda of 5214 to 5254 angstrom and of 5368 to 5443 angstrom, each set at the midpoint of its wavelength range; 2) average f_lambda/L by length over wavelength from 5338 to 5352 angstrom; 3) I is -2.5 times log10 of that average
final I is 0.04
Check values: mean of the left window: 15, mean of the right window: 16.8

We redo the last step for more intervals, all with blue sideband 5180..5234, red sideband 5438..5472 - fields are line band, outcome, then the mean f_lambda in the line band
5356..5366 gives -0.14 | 17.3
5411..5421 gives -0.07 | 17.4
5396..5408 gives 0.06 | 15.2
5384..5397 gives -0.12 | 17.8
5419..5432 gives -0.03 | 17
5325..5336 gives 0.04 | 14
